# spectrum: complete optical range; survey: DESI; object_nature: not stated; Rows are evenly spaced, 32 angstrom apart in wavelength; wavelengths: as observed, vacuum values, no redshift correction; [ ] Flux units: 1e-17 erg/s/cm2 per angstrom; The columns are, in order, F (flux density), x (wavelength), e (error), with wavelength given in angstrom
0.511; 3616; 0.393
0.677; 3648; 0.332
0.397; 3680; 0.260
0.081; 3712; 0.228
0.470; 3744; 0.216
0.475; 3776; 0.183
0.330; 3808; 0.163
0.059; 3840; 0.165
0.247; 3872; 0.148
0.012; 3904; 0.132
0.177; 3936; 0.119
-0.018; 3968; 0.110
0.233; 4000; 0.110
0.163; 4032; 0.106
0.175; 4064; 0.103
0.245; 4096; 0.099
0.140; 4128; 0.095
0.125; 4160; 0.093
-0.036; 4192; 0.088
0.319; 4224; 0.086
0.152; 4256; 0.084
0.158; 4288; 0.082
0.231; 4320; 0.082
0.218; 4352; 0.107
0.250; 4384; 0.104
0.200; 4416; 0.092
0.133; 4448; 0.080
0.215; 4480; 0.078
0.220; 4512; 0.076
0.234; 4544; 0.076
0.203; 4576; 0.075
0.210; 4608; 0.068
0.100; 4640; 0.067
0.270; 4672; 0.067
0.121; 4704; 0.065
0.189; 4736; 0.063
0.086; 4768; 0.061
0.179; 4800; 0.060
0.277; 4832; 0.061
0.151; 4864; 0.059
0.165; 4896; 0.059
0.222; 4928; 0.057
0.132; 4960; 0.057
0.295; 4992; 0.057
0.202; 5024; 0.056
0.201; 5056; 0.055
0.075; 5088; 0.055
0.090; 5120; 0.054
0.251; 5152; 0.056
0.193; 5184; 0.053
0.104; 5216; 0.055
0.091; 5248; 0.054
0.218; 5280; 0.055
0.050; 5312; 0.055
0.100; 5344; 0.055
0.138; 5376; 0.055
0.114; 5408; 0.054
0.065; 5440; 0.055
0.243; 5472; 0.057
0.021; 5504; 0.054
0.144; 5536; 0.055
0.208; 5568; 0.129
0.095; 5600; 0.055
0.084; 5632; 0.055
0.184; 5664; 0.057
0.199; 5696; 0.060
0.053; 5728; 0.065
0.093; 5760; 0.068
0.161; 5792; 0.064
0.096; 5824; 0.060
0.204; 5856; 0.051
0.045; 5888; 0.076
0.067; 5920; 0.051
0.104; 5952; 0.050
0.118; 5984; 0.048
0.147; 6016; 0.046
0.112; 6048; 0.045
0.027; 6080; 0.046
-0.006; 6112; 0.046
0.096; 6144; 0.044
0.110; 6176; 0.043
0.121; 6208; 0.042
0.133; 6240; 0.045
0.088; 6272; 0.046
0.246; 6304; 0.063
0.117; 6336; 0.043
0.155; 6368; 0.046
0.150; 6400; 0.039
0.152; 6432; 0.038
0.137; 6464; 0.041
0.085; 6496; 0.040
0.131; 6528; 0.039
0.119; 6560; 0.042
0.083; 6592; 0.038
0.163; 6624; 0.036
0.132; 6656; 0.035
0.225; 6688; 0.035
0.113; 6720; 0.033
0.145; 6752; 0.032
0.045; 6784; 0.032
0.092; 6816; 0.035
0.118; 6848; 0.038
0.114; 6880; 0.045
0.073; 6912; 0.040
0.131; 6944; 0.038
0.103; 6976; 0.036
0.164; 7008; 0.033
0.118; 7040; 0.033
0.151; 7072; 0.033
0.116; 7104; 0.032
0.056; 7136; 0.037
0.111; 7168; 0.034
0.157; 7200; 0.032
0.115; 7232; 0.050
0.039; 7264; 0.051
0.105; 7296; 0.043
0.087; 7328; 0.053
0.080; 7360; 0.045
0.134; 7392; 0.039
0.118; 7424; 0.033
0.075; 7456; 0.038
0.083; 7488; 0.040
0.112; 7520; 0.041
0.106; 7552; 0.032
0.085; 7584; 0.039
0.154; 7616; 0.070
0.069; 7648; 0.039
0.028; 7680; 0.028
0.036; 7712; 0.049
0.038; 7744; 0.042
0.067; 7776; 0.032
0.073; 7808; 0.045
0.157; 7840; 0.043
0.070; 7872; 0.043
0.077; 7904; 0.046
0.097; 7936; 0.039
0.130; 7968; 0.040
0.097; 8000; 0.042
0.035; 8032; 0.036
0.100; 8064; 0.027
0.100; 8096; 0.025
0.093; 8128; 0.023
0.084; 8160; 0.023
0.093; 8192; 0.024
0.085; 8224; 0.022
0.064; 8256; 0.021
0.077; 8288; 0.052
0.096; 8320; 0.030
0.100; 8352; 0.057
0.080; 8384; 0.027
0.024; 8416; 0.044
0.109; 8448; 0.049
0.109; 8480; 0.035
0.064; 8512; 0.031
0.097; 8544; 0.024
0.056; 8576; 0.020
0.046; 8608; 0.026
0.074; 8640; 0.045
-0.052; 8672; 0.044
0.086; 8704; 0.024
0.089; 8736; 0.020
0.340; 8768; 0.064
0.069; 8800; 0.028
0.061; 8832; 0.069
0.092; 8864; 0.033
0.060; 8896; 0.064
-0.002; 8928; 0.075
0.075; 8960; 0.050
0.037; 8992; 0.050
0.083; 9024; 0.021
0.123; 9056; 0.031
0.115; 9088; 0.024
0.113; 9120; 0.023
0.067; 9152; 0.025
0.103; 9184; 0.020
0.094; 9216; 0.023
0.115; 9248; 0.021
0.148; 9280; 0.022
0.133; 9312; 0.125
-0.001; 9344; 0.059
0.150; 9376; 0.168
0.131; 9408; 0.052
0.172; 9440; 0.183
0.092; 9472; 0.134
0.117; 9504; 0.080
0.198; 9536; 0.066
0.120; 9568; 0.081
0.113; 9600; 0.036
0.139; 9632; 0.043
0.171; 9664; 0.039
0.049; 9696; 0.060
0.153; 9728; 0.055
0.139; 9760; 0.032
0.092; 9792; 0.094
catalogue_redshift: 1.35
